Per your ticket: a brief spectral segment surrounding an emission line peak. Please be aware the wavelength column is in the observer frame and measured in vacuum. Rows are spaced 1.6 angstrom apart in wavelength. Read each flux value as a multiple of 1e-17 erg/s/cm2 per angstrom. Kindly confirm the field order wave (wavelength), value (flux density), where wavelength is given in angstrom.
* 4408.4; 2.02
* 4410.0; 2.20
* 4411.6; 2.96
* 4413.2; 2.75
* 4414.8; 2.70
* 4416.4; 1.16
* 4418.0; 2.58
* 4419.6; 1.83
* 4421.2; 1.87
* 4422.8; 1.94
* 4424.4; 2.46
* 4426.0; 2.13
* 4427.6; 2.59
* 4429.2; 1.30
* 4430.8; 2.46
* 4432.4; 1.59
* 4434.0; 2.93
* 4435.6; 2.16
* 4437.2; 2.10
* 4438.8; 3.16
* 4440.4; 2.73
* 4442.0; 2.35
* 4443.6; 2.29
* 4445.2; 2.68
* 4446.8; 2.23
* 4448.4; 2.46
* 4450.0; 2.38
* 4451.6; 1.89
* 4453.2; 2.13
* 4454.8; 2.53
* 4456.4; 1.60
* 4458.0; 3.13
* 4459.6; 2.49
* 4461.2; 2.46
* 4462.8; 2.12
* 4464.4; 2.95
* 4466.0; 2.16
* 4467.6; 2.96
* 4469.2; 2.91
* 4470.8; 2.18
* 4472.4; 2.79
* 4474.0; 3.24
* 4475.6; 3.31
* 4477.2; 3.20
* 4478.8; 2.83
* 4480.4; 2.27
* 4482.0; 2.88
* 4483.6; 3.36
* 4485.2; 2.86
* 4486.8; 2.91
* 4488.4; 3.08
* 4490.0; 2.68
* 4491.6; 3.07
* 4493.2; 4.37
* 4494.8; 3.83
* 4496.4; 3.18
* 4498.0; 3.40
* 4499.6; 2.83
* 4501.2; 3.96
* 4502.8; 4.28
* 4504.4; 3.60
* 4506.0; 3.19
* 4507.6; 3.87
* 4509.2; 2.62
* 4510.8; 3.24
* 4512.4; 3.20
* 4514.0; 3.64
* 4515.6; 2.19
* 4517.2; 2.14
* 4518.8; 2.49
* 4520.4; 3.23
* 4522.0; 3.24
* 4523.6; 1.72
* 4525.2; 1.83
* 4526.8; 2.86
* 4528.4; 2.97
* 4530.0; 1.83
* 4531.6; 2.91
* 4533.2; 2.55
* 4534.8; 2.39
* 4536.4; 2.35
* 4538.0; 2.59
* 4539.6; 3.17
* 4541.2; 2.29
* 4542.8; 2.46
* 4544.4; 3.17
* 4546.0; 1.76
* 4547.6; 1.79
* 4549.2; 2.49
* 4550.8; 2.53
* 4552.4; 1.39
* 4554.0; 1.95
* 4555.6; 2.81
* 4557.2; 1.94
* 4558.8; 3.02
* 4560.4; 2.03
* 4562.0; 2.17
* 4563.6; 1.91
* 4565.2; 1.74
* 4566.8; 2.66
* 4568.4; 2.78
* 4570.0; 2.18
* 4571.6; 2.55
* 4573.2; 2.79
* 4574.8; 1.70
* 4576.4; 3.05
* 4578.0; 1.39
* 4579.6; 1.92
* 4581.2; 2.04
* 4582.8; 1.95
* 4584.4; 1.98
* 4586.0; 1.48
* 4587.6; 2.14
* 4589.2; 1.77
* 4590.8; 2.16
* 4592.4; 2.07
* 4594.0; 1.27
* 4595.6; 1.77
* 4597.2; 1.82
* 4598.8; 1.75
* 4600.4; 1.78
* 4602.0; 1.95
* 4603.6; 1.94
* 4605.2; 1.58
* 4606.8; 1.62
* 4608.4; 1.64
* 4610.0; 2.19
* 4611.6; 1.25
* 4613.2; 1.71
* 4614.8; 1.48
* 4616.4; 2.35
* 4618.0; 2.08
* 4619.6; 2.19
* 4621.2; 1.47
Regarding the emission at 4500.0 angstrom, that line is Mg II 2798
